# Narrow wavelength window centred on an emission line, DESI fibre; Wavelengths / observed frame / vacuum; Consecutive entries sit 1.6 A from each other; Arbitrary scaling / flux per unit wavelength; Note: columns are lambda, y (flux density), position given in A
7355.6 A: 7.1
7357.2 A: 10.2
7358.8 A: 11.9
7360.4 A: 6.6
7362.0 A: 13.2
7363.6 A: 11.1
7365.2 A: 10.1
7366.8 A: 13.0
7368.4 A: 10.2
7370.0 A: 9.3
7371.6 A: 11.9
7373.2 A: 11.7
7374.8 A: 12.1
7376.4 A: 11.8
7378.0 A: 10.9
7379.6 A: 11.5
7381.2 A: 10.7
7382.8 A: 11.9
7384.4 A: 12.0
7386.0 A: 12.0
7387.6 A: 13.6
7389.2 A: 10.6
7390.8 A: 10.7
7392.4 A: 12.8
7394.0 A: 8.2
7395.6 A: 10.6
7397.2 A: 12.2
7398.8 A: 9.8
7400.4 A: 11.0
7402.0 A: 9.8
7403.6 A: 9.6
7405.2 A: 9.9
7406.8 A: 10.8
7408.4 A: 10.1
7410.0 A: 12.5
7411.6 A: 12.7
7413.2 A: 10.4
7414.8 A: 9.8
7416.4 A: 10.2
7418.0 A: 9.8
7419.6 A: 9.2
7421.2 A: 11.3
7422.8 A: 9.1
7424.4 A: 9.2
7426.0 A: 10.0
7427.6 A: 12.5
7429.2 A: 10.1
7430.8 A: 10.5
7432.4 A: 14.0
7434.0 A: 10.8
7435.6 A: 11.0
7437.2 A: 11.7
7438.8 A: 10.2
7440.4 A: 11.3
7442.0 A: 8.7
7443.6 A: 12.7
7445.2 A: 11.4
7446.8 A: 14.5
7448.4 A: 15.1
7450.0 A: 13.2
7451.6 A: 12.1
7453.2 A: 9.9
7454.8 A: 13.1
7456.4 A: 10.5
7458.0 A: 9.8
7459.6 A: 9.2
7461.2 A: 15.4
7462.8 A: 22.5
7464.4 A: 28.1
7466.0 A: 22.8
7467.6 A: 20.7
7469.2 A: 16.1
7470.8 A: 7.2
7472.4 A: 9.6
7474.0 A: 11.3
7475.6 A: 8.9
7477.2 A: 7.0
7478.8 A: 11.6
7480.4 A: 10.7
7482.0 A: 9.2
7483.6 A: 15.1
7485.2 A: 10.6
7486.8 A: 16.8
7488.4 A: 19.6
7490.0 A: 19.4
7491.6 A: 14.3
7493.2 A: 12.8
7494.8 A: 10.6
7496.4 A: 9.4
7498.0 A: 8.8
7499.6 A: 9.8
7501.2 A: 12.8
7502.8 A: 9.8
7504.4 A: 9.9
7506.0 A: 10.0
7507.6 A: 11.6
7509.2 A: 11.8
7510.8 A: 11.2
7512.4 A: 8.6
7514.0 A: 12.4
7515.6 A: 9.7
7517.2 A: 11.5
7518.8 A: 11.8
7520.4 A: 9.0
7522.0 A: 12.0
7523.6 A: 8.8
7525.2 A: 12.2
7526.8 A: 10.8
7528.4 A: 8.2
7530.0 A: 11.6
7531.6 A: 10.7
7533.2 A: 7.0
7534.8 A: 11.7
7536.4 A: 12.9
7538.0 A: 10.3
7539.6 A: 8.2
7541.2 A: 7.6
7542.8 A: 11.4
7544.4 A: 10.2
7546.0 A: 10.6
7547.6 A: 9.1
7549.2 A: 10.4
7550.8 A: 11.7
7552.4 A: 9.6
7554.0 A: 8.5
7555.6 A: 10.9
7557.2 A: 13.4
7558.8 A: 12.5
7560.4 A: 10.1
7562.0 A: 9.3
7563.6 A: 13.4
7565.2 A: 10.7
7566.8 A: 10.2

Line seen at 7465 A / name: H-alpha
